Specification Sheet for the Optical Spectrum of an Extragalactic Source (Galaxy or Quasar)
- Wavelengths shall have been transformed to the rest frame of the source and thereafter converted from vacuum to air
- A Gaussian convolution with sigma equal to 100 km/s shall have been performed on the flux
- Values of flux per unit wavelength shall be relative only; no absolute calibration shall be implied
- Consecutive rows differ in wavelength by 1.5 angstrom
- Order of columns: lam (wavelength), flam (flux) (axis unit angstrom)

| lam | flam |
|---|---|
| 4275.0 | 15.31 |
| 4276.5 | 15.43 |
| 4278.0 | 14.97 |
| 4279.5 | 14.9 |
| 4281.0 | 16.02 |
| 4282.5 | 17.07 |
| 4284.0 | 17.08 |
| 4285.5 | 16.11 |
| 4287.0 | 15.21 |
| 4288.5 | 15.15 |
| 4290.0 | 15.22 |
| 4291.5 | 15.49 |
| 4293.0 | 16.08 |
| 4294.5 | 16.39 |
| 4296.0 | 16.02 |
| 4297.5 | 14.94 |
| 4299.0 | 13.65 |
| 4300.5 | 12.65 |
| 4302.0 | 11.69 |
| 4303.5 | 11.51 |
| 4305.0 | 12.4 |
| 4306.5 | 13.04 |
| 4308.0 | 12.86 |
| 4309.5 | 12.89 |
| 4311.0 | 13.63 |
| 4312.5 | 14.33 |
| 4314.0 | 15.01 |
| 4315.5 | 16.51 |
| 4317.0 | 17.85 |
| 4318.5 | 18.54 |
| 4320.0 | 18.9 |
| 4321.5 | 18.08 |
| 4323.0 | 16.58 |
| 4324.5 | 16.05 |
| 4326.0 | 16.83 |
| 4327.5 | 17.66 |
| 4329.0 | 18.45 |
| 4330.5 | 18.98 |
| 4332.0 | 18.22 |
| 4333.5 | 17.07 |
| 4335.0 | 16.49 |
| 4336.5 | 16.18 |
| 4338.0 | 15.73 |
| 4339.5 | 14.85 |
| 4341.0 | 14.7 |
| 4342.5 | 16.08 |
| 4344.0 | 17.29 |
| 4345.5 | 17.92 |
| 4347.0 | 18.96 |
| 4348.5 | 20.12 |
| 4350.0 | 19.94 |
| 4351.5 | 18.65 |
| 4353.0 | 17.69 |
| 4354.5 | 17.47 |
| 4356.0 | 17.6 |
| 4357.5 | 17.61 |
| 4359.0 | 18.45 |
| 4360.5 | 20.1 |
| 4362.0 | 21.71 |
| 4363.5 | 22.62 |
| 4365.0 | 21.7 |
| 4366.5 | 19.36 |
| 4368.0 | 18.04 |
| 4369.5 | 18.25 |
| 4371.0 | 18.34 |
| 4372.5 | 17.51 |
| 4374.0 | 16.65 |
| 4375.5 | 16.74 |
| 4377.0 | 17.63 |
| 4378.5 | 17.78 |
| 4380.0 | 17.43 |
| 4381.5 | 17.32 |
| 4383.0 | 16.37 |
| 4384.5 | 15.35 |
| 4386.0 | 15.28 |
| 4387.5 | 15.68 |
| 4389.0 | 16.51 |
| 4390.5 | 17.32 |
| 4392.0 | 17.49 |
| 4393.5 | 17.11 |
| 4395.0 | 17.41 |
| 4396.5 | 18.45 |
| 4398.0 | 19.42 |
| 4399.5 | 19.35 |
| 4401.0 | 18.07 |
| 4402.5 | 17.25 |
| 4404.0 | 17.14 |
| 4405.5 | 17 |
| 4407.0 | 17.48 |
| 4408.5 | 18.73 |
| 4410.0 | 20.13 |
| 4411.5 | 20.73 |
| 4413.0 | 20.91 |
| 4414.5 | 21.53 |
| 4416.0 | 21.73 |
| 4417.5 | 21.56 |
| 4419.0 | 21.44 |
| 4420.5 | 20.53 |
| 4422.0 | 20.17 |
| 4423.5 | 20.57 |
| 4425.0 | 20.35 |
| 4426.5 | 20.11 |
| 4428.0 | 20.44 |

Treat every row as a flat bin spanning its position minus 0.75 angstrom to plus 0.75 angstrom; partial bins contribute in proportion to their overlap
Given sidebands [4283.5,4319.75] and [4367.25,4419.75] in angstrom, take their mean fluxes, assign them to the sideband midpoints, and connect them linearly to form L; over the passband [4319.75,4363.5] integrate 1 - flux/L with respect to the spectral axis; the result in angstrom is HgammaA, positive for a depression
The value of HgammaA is -4.1 angstrom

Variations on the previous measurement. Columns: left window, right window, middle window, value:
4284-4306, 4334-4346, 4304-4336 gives -1.49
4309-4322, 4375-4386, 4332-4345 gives 0.18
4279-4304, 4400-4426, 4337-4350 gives -0.04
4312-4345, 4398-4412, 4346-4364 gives -1.82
